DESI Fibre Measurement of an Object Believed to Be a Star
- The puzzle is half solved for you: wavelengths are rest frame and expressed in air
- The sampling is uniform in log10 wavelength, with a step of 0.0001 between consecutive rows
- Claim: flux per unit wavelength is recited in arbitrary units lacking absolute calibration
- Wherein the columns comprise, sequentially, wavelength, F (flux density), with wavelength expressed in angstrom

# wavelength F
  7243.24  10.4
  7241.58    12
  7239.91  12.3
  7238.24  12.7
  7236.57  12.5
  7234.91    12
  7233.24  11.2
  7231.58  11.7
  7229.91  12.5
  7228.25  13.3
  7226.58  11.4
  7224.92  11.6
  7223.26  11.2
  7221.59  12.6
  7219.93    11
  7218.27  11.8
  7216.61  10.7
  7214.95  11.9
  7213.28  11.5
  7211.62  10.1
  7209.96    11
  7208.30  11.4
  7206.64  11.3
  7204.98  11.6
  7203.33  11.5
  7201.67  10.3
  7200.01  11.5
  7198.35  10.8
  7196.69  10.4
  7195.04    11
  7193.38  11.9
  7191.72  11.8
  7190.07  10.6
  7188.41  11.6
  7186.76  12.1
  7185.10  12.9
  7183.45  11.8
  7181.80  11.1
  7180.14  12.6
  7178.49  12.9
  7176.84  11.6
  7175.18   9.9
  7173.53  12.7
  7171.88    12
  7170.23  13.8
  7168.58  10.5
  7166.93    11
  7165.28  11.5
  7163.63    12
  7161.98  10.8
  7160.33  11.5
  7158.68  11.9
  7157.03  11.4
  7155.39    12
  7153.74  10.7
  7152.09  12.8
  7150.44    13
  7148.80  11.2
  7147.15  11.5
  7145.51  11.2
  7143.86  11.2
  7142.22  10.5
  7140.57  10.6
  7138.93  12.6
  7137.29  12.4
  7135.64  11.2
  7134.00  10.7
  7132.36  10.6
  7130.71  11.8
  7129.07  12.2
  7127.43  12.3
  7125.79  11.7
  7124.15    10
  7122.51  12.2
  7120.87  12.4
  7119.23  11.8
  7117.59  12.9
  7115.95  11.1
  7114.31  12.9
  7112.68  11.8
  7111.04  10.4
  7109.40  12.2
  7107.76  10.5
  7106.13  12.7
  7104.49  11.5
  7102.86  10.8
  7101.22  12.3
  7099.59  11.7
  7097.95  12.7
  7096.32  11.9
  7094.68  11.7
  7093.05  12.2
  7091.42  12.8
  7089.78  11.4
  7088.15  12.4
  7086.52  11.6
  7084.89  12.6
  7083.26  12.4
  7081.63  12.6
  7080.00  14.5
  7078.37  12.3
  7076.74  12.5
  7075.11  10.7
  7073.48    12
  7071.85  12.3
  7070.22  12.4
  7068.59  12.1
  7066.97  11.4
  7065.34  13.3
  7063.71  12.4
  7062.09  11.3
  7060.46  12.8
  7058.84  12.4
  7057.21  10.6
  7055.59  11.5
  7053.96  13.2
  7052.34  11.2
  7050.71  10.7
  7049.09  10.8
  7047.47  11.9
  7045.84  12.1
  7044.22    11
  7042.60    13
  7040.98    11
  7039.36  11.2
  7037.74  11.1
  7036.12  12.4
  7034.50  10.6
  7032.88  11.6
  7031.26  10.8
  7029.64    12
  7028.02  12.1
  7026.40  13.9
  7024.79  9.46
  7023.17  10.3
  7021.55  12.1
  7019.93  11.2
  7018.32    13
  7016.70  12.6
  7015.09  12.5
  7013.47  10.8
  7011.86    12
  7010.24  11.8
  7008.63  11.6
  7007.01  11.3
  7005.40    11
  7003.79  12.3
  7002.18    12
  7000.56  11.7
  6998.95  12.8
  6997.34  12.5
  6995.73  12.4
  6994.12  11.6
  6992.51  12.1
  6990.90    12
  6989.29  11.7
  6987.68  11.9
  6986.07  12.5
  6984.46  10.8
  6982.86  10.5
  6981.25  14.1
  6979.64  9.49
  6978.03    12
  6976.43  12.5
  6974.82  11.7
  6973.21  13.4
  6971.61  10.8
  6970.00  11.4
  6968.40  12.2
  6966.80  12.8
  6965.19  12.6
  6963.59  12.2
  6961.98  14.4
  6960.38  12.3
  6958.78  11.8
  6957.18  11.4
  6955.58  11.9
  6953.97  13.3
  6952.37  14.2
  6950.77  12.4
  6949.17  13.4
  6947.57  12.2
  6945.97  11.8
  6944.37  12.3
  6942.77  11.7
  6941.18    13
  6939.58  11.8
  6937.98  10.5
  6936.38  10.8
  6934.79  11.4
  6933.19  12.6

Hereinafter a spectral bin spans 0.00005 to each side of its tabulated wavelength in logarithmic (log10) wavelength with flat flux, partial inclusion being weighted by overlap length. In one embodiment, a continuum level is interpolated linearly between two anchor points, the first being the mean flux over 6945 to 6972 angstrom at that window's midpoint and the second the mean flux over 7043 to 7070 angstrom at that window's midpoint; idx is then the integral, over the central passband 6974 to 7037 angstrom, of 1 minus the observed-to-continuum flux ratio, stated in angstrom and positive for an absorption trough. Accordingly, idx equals 1.87 angstrom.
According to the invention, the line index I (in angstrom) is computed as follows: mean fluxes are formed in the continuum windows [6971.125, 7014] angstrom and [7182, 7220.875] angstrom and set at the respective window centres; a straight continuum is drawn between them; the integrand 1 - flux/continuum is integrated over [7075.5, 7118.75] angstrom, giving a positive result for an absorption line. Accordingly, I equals -1.8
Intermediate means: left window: 11.8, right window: 11.3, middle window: 12.1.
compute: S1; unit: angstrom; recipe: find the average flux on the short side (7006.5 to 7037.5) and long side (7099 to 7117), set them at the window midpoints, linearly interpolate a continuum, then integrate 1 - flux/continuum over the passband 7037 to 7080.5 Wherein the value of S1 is -0.9 angstrom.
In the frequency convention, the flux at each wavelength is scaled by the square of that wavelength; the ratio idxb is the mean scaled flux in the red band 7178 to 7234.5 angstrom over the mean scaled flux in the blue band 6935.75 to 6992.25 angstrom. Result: 1.02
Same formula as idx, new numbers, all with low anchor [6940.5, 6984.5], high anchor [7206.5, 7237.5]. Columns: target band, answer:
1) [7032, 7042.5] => 0.6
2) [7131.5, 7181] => 0.7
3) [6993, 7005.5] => 0.1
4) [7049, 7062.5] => 0.4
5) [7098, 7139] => 0.6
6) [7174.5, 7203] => 0.6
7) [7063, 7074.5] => -0.2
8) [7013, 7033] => 0.6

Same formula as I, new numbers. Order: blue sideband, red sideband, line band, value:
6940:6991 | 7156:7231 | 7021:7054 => 1.38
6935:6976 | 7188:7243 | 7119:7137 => 0.33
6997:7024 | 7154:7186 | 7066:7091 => -0.89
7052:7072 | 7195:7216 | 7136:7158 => -0.22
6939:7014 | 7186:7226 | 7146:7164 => -0.34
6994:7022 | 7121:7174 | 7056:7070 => -0.25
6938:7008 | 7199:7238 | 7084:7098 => -0.31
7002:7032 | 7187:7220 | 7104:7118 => -0.35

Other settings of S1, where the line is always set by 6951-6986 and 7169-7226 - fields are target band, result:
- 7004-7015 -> 0.5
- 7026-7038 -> 0.2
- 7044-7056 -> 0.4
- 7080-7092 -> -0.6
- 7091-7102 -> -0.3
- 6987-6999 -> 0.0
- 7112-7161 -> 0.2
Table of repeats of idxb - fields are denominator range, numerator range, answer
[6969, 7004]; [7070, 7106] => 1.05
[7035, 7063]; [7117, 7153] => 1.03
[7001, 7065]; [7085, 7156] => 1.03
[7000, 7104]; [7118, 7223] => 1.00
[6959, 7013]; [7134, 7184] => 1.02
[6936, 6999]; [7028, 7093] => 1.01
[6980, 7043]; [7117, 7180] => 1.03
